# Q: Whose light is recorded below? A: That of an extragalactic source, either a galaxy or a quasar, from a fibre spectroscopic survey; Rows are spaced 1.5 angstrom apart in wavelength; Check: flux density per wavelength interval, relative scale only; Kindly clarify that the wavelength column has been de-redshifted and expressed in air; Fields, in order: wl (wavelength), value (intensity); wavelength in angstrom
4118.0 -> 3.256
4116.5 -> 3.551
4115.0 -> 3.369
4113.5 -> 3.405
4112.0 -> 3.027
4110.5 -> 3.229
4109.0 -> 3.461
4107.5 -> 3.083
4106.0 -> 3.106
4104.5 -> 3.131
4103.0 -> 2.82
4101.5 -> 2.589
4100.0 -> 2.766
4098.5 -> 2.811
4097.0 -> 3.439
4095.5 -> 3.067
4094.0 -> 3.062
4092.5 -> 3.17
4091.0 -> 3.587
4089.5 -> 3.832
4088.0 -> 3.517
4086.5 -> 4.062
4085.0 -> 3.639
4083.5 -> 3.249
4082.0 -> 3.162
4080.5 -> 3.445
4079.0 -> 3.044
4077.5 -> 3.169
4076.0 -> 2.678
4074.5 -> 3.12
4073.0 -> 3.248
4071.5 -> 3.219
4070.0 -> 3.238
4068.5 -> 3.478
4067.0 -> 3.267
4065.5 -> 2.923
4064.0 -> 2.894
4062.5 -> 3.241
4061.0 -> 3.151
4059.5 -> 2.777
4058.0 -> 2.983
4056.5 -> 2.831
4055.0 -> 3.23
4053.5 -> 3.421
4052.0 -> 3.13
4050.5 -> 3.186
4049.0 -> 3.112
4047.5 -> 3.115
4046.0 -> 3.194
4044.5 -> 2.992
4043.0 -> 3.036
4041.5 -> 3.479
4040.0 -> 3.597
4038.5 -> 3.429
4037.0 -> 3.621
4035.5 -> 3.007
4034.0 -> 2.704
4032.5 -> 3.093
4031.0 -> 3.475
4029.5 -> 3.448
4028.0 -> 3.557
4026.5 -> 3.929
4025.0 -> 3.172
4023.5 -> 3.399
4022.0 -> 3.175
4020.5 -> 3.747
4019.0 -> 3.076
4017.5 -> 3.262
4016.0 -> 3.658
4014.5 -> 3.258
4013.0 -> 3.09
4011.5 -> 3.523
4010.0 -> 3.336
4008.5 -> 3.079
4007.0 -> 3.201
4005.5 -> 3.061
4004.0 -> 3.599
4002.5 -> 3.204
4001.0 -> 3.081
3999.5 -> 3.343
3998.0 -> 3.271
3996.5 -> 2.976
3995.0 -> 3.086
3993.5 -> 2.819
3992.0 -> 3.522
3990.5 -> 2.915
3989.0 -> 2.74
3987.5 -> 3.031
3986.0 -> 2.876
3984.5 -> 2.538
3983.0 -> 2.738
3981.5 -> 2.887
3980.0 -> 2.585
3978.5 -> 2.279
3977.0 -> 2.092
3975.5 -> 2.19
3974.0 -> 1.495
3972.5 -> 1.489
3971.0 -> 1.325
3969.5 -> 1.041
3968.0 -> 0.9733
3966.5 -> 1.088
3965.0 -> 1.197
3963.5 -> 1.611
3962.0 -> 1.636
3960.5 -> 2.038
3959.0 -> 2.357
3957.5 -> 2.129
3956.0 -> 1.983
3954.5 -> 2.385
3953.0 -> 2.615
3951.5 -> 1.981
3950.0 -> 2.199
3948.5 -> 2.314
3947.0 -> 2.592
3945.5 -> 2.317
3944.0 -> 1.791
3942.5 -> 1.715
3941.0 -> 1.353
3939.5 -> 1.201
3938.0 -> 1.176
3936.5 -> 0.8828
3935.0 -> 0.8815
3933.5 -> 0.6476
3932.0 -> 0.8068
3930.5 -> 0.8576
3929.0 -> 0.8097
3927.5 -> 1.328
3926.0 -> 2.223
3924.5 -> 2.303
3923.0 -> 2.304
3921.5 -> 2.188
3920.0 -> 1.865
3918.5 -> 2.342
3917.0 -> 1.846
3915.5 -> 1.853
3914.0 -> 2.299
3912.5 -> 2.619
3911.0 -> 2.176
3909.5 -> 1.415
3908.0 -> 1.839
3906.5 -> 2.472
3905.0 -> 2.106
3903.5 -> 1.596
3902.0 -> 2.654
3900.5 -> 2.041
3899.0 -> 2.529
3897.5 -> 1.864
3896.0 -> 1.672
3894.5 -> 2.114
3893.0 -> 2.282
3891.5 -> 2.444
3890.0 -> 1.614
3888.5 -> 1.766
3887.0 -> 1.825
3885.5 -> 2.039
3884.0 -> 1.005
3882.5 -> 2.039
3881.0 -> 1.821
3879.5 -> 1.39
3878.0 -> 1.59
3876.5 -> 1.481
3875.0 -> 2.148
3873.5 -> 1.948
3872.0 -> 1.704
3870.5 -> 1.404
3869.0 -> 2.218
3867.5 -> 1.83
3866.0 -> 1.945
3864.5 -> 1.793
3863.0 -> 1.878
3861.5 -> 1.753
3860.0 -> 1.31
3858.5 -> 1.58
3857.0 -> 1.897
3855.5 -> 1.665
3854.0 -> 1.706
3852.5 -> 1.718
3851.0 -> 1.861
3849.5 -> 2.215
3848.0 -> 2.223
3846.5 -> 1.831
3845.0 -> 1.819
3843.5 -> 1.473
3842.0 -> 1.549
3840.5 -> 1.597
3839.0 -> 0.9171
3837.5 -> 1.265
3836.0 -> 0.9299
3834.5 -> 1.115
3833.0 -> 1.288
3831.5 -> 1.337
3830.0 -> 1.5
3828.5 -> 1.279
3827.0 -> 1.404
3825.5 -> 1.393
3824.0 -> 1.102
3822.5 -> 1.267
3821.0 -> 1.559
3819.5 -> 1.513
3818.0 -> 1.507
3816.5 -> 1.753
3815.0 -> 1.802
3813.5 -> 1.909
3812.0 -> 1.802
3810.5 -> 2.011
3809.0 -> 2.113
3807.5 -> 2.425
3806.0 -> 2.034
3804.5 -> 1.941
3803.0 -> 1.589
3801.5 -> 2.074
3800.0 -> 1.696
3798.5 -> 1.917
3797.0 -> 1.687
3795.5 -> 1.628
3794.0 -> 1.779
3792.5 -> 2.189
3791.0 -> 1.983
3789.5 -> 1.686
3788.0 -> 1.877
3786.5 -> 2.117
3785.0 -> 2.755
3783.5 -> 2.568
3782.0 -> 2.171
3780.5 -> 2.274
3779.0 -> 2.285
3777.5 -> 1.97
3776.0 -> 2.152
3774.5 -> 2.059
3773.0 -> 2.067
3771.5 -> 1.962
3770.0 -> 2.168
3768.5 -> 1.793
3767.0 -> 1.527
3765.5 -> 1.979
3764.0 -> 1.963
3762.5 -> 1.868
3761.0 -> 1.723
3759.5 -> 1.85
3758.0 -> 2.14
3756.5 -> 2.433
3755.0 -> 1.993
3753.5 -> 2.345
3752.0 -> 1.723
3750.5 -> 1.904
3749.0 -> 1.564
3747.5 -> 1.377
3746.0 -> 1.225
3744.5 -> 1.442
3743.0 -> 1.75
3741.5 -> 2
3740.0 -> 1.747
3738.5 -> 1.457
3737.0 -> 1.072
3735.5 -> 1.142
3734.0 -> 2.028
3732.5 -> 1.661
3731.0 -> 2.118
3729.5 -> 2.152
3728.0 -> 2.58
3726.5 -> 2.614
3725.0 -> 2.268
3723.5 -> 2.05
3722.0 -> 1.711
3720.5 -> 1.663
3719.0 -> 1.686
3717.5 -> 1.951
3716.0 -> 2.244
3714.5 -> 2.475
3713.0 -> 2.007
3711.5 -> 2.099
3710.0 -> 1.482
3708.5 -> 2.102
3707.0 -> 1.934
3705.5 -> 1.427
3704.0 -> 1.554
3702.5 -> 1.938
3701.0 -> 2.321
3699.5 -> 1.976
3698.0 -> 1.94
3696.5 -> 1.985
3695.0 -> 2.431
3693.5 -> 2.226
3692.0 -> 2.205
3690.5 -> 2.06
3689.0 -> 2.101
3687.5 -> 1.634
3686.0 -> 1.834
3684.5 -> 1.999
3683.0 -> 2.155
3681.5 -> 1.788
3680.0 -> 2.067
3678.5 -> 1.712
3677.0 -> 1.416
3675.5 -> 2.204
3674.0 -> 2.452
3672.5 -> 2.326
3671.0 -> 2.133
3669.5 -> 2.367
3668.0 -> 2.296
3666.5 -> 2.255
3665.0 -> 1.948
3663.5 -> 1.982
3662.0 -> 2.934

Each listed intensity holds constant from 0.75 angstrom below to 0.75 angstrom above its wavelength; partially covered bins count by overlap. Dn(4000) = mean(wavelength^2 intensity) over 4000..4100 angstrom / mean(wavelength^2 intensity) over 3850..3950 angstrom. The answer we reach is 1.95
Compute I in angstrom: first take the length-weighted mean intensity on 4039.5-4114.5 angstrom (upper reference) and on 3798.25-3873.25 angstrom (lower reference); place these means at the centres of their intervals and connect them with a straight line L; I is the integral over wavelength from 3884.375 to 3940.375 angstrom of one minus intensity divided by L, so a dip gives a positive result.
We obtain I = 8.6 angstrom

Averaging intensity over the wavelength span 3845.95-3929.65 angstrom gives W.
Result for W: 1.9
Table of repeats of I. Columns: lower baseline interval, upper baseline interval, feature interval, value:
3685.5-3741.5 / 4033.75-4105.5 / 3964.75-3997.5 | 6.8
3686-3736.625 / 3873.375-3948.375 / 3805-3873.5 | 7.9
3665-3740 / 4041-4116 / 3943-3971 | 9.1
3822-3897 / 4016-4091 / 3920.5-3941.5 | 8.2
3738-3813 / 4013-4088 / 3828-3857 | 9.1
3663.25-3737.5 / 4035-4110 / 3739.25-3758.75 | 3.1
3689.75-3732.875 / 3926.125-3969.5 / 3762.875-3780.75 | -0.8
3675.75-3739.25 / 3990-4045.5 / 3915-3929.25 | 4.6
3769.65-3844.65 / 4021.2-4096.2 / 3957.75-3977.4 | 8.2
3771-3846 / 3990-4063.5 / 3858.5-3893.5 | 6.8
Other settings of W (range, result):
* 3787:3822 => 1.84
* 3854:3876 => 1.78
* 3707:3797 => 1.94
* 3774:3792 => 2.16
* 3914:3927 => 2.11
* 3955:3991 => 2.05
